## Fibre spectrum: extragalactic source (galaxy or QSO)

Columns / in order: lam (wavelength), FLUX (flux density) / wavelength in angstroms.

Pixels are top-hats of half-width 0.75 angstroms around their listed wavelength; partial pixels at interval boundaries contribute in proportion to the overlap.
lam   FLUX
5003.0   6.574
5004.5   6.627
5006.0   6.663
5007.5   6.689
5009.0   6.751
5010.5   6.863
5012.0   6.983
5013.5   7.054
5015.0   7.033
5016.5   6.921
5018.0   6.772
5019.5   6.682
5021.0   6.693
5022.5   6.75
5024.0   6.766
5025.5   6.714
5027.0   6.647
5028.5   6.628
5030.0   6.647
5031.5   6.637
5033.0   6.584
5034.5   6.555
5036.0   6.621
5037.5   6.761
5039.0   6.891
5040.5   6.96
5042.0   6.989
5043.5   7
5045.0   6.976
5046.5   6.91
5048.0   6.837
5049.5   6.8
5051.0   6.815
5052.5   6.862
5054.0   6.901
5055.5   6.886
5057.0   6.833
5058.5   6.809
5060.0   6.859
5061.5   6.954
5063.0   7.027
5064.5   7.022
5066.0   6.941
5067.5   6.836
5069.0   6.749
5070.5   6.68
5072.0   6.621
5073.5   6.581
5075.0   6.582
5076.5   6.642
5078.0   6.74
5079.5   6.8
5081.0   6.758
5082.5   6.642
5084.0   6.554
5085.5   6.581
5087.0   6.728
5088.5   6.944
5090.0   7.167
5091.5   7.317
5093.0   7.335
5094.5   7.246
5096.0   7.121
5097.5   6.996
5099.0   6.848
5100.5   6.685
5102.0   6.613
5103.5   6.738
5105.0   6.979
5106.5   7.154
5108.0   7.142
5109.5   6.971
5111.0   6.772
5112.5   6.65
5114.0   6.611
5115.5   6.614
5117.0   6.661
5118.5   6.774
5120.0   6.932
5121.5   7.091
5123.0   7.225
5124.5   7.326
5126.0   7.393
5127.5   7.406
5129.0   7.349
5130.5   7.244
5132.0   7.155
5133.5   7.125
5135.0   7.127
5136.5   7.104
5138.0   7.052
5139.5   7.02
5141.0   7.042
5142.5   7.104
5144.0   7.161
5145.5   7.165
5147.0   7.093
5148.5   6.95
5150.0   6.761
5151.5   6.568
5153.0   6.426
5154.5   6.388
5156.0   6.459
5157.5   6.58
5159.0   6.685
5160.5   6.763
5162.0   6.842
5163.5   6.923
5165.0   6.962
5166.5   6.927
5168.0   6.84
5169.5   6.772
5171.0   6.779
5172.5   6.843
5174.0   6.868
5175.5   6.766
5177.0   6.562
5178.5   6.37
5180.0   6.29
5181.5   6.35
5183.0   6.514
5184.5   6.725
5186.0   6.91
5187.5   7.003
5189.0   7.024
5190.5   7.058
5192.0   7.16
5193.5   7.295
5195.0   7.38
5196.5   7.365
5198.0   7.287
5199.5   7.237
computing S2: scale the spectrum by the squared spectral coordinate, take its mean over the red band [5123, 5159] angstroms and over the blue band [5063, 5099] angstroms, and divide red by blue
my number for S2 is 1.04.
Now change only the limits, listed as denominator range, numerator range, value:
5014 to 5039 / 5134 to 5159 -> 1.07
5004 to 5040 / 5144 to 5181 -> 1.06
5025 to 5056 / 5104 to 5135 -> 1.07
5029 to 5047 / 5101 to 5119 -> 1.03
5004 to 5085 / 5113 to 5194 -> 1.06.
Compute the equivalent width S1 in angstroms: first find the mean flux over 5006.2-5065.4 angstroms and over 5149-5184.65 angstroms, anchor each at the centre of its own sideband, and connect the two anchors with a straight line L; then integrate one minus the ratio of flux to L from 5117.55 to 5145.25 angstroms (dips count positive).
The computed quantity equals -1.8 angstroms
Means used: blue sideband 6.82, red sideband 6.67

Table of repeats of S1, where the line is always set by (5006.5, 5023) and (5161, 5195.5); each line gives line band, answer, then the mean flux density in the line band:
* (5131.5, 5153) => -0.6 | 7.01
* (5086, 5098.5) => -0.5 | 7.09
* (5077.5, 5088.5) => 0.2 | 6.7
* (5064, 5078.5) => 0.2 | 6.73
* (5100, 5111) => -0.1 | 6.89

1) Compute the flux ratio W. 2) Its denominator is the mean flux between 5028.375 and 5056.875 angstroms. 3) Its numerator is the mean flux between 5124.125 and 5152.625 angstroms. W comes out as 1.04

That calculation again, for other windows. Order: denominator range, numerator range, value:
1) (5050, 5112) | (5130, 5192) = 1.00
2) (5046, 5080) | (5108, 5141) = 1.03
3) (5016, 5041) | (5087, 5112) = 1.04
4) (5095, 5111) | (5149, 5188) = 0.97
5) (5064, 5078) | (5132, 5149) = 1.05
